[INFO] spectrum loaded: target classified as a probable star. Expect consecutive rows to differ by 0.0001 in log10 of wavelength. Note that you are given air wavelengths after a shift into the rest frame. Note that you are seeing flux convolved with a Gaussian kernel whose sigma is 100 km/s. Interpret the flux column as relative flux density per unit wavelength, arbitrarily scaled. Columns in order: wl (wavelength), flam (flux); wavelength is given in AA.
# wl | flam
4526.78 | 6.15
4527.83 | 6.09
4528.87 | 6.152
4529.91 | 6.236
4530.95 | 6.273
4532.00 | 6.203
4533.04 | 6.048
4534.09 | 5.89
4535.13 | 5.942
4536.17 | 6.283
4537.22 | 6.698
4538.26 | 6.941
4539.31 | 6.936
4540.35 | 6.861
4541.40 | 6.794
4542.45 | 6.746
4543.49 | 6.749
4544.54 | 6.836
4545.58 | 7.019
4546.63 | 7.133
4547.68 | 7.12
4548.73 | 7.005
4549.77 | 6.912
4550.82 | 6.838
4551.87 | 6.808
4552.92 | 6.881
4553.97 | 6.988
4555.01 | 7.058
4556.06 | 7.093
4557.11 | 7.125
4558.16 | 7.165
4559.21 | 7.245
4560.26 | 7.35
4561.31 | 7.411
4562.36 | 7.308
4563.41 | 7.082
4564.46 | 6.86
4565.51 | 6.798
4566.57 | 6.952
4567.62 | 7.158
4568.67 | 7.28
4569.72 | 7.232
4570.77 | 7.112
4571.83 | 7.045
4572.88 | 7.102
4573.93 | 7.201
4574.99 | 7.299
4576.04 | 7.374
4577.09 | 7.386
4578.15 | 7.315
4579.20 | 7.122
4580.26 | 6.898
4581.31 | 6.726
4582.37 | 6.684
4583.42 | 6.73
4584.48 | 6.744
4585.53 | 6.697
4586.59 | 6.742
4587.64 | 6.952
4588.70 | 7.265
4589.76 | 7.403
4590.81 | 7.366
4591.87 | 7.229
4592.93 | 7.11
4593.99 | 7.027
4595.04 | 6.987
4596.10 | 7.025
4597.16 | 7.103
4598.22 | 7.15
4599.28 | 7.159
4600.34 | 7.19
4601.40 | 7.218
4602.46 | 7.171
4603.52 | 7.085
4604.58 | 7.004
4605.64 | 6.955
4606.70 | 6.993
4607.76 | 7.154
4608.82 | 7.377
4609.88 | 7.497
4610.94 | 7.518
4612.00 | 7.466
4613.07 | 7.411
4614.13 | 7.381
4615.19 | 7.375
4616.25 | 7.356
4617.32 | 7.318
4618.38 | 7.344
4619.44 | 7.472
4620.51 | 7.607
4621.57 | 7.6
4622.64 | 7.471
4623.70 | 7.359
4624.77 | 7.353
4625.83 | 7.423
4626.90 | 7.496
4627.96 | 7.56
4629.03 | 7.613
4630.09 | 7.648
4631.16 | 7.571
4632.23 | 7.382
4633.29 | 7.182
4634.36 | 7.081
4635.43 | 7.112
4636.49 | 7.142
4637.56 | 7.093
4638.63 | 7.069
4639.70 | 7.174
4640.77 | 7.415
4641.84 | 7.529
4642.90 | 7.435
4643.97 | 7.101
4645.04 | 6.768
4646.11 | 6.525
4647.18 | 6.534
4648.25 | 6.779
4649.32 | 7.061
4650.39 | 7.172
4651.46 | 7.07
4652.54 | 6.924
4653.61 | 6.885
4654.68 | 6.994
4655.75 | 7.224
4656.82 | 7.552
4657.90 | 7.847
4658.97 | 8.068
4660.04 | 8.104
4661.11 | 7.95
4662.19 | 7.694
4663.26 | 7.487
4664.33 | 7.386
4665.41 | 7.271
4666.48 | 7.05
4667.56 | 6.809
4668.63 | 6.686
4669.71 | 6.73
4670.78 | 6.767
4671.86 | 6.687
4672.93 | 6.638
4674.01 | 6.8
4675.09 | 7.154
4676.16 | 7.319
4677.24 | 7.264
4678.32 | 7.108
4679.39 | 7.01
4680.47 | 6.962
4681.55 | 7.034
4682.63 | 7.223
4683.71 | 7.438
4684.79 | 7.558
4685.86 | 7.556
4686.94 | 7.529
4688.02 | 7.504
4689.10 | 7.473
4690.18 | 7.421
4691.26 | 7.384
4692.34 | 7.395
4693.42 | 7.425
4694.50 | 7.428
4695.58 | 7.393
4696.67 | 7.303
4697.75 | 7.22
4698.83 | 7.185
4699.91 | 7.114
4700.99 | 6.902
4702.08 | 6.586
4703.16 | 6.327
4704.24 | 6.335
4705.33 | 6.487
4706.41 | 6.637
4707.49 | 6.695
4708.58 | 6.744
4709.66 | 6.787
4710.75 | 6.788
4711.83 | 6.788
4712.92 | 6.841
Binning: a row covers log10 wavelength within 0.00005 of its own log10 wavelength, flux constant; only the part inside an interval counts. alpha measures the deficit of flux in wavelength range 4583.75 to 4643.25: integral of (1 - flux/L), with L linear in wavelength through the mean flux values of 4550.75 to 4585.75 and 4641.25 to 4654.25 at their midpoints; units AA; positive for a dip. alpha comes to -2.0 AA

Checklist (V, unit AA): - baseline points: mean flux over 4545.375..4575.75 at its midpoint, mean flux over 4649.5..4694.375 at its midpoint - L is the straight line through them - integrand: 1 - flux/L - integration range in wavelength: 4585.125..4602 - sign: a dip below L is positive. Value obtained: 0.1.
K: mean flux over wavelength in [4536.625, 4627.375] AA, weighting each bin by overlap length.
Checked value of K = 7.13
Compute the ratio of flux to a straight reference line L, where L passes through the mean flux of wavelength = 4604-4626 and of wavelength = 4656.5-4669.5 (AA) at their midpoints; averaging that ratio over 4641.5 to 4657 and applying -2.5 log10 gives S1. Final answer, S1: 0.06 mag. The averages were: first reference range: 7.35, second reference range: 7.47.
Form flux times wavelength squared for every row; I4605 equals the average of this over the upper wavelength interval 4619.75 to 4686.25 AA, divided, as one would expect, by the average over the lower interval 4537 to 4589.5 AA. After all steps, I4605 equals 1.07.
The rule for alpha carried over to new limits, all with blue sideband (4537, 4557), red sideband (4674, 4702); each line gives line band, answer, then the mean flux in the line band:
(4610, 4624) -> -0.7 AA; 7.44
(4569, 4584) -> -0.2 AA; 7.09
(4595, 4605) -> -0.1 AA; 7.11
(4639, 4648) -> 0.1 AA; 7.05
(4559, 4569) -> -0.2 AA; 7.14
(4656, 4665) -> -0.7 AA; 7.74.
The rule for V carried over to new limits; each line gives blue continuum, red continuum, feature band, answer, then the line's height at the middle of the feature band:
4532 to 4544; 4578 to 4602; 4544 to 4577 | -1.72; 6.74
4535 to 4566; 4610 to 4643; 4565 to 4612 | 0.39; 7.17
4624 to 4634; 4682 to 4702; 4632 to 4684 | 1.75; 7.4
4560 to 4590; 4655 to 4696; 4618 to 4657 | -0.11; 7.21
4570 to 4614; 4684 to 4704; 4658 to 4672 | -0.20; 7.22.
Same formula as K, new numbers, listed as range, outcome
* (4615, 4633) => 7.47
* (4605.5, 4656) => 7.25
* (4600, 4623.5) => 7.32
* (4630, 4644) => 7.28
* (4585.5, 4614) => 7.17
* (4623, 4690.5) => 7.23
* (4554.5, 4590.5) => 7.09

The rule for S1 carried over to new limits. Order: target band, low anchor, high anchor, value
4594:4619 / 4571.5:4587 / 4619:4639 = 0.00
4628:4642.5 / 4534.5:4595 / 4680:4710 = -0.04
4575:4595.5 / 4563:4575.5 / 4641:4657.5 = 0.00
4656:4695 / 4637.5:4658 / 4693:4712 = -0.05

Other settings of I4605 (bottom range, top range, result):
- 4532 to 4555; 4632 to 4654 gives 1.10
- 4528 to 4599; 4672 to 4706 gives 1.09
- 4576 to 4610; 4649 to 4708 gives 1.05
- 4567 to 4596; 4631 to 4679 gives 1.04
